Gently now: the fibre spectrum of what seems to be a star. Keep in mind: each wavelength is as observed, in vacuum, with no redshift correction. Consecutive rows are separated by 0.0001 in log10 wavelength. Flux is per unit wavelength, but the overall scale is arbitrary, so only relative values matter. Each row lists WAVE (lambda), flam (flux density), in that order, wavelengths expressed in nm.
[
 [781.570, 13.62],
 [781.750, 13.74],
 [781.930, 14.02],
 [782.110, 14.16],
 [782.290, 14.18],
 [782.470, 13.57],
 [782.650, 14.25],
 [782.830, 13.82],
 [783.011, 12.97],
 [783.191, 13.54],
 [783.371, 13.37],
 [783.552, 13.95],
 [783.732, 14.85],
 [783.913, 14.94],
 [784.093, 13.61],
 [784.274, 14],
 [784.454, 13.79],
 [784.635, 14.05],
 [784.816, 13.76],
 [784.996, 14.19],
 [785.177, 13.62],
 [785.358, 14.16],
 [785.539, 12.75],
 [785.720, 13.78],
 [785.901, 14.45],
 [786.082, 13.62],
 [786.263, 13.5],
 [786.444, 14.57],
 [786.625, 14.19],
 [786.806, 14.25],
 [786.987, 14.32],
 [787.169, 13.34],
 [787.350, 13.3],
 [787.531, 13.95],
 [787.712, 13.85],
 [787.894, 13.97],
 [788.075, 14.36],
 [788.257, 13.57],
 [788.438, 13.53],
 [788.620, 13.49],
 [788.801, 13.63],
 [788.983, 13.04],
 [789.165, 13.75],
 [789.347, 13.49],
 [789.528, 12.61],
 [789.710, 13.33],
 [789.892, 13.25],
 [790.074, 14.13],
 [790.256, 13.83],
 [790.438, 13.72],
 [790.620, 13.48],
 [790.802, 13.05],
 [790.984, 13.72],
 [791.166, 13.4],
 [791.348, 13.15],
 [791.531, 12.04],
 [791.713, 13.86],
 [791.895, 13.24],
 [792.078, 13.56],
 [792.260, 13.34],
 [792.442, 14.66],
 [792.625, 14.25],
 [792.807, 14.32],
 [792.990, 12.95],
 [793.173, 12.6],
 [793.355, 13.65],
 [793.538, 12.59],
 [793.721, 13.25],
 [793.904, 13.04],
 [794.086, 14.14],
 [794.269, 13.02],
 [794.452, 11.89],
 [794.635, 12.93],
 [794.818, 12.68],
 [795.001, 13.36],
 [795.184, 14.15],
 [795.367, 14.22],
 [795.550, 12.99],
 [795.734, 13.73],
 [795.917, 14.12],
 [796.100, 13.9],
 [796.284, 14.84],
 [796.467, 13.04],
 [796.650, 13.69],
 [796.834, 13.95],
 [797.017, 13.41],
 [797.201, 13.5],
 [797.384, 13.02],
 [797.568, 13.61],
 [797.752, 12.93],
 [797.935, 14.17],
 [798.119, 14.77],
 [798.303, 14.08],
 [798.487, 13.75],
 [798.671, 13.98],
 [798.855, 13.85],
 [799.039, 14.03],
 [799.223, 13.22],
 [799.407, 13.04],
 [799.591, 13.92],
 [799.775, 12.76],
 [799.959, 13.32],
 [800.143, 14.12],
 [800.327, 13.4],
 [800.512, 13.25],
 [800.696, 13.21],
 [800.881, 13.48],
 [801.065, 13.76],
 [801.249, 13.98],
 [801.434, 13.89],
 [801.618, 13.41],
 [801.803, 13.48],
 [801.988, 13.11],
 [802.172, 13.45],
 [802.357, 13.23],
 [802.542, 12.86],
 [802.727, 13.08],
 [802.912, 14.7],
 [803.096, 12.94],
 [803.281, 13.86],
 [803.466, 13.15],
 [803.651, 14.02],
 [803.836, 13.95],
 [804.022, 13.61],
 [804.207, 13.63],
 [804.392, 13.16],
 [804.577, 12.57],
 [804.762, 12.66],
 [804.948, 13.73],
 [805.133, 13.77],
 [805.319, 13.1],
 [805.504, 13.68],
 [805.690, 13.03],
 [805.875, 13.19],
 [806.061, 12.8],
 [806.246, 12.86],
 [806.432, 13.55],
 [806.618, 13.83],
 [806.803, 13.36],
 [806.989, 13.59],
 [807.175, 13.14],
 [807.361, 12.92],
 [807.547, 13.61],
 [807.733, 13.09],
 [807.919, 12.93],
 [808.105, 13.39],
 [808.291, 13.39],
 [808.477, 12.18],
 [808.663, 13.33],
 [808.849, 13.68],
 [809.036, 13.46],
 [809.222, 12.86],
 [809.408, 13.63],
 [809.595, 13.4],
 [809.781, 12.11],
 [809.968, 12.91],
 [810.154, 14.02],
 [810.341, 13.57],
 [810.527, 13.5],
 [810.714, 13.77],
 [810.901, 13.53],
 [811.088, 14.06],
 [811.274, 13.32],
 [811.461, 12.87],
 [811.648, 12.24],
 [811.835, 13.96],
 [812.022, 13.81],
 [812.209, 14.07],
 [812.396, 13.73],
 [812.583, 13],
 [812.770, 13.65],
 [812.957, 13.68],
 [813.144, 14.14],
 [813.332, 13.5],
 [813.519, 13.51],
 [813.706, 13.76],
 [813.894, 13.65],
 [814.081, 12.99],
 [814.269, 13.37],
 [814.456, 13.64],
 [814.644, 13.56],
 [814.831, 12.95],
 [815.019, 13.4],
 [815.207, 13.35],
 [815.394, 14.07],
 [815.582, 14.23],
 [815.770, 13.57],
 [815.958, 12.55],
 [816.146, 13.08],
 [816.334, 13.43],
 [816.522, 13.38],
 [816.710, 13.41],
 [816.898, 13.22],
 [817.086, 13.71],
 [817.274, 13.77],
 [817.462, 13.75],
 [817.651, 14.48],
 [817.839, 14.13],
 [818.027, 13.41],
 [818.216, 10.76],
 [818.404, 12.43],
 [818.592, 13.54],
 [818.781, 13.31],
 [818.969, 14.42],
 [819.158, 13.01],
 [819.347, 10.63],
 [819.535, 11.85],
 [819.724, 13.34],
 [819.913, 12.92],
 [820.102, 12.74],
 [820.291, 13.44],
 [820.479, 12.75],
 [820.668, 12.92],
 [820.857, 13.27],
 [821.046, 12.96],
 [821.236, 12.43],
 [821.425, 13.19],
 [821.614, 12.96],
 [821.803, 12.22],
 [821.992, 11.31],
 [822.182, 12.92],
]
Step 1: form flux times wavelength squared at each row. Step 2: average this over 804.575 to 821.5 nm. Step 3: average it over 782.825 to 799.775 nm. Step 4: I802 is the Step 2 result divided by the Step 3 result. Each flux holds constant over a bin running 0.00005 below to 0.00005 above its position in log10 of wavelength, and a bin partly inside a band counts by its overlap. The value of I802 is 1.0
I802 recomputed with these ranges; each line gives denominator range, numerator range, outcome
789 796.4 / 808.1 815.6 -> 1.05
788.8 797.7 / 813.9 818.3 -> 1.06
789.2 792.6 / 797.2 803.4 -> 1.03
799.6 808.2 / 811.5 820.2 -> 1.02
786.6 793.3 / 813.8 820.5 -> 1.04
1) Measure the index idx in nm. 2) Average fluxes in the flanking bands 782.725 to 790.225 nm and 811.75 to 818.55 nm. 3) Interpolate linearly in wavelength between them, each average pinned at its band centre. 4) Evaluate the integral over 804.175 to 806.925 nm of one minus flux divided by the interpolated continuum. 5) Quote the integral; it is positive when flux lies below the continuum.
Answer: 0.06 nm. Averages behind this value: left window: 13.8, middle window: 13.3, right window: 13.5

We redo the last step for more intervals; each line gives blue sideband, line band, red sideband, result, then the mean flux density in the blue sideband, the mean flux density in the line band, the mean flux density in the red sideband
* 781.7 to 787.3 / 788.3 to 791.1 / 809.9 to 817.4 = 0.07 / 13.9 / 13.5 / 13.5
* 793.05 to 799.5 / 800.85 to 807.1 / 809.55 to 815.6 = 0.04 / 13.5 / 13.4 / 13.5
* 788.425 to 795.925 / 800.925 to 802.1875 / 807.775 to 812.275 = -0.02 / 13.4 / 13.6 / 13.3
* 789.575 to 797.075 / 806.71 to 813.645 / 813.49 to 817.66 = 0.06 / 13.5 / 13.4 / 13.5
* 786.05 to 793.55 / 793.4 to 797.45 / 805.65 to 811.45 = 0.02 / 13.6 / 13.4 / 13.3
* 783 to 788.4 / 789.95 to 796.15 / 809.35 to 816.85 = 0.15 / 13.9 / 13.4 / 13.5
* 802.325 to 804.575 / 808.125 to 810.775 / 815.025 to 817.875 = 0.05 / 13.5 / 13.3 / 13.6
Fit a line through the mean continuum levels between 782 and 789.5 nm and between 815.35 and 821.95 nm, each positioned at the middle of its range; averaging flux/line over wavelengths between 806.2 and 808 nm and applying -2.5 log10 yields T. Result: 0.00 mag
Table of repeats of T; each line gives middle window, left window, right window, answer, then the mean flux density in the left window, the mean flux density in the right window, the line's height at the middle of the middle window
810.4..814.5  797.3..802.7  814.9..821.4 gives -0.02 mag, 13.5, 13.2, 13.3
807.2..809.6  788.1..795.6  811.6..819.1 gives 0.02 mag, 13.4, 13.5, 13.4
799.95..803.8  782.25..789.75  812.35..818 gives 0.01 mag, 13.8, 13.6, 13.7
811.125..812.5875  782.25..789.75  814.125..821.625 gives -0.01 mag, 13.8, 13.2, 13.3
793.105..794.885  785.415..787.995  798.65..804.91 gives 0.06 mag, 13.9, 13.5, 13.7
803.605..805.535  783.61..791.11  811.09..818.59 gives 0.01 mag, 13.8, 13.4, 13.6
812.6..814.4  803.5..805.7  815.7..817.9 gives -0.01 mag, 13.4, 13.5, 13.5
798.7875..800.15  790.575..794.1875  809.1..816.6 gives -0.01 mag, 13.4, 13.4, 13.4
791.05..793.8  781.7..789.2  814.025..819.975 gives 0.03 mag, 13.9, 13.2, 13.7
